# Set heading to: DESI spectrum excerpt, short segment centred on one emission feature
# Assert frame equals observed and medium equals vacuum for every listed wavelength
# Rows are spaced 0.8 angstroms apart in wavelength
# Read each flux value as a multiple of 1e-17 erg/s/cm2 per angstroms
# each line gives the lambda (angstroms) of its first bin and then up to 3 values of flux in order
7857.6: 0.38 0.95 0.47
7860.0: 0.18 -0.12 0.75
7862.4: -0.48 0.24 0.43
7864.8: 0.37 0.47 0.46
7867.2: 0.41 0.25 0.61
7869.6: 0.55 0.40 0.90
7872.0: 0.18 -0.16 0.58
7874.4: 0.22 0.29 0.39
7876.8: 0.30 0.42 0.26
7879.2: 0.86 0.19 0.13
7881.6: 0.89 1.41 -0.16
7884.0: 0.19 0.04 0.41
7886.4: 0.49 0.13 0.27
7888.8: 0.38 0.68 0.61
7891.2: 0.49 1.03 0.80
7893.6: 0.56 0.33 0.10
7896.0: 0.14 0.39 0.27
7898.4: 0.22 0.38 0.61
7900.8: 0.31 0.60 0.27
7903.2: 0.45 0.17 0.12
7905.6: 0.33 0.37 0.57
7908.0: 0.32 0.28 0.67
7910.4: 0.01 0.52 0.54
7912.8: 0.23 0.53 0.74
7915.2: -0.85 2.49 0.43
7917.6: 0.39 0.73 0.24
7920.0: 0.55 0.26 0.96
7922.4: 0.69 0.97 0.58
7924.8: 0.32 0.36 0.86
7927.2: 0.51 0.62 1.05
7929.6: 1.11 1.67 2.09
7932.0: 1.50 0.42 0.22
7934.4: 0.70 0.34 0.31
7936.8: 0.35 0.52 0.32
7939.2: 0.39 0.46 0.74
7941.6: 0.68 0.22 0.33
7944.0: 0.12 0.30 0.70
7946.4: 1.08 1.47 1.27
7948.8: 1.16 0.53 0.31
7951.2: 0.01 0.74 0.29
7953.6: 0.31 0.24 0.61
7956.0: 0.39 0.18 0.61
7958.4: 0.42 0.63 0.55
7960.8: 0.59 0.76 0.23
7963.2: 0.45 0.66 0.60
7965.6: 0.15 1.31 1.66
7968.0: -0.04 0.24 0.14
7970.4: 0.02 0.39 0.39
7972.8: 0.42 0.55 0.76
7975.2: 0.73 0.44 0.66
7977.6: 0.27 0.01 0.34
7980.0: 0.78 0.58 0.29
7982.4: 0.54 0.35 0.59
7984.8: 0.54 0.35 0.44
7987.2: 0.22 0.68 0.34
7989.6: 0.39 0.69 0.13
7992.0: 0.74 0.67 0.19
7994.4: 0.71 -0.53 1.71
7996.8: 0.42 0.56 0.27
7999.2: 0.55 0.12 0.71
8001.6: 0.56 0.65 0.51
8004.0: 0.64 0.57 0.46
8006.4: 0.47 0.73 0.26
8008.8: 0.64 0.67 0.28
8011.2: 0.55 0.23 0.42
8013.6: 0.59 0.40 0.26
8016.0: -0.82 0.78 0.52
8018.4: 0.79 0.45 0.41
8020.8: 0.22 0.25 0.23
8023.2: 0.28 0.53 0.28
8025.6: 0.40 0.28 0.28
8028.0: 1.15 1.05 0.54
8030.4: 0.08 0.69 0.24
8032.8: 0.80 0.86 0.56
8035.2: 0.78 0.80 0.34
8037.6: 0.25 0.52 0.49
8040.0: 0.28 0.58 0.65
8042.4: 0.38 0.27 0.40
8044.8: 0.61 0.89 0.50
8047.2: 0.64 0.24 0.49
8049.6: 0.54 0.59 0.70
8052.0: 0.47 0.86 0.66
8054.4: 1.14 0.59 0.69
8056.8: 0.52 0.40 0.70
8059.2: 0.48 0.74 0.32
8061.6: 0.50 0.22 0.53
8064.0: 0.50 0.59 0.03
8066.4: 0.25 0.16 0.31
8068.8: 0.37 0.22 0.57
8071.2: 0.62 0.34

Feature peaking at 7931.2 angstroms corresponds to [S II] 6716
